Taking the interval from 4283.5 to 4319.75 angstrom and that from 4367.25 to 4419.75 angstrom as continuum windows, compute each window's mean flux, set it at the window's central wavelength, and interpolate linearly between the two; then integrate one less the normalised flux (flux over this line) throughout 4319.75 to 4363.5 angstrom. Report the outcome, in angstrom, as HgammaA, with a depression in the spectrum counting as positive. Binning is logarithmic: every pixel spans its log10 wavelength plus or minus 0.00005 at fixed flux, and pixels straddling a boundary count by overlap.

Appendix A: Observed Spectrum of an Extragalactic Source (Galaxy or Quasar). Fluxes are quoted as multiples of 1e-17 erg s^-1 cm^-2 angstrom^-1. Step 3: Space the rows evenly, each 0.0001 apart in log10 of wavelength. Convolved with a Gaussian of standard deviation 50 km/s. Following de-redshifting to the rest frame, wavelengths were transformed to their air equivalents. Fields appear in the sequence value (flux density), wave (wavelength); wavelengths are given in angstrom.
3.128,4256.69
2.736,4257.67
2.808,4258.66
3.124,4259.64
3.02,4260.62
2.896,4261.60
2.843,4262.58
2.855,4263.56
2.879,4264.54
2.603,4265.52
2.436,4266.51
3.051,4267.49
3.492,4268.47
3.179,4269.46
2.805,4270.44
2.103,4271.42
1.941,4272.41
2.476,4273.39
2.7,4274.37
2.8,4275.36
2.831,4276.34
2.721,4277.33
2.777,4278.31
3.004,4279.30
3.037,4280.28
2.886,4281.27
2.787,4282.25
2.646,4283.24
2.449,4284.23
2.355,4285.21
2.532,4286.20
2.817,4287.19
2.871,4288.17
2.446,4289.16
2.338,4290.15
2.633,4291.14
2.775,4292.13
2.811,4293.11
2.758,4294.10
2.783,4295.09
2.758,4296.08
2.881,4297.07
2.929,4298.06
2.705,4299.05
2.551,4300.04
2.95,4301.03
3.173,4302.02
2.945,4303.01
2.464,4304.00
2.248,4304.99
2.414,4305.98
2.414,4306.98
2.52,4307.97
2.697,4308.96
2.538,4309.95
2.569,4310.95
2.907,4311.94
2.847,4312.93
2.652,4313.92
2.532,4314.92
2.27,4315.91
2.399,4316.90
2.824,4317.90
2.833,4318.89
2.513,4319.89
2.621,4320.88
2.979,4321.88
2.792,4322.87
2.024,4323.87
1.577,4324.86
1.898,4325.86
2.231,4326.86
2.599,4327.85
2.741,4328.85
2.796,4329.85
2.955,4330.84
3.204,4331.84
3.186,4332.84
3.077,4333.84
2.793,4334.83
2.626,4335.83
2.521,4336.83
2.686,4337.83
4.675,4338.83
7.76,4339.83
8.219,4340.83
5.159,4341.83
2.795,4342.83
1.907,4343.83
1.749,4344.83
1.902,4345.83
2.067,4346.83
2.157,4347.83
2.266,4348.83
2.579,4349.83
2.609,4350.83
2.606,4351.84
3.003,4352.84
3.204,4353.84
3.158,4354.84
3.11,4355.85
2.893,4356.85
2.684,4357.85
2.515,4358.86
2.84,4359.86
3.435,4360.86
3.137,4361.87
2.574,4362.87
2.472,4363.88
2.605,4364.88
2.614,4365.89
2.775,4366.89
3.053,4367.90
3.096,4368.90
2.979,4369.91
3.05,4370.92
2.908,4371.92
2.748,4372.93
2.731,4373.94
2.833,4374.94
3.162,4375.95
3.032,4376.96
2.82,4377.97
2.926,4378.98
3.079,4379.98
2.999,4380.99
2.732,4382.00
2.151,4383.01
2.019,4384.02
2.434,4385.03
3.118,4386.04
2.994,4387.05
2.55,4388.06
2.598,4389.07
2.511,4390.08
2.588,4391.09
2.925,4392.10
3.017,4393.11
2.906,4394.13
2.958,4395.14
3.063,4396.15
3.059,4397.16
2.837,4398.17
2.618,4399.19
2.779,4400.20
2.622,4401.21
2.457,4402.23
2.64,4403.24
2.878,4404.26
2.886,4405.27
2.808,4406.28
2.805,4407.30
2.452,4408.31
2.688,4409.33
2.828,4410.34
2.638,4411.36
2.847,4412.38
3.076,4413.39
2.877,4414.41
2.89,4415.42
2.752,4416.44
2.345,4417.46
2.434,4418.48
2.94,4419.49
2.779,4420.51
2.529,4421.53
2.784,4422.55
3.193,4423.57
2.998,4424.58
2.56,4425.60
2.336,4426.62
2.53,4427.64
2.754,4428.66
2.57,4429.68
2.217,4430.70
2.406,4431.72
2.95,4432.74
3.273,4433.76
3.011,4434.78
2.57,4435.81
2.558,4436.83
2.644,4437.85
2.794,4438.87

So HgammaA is -4.2 angstrom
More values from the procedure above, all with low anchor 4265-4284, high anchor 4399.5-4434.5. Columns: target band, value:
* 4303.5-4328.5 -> 2.2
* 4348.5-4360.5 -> -0.3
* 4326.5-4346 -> -4.8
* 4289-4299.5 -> 0.1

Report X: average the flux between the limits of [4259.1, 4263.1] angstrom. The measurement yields 2.97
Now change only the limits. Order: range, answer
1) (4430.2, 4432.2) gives 2.31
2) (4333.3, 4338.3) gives 2.75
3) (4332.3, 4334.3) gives 3.13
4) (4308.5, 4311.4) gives 2.6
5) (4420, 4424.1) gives 2.82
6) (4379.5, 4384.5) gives 2.59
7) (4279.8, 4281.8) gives 2.96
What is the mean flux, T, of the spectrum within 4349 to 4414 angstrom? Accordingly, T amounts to 2.81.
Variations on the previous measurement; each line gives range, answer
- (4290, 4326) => 2.62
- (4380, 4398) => 2.75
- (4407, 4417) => 2.78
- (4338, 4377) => 3.1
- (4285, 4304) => 2.74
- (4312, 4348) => 2.97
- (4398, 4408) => 2.72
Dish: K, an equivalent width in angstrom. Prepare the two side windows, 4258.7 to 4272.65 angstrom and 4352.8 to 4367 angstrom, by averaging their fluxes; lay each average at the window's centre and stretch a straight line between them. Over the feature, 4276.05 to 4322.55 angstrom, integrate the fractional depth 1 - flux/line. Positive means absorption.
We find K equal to 2.4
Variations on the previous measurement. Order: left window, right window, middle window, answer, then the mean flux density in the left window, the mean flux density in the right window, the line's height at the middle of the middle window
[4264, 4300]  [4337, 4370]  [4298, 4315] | 1.1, 2.72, 3.12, 2.86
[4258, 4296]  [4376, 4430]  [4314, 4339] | 0.7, 2.74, 2.75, 2.75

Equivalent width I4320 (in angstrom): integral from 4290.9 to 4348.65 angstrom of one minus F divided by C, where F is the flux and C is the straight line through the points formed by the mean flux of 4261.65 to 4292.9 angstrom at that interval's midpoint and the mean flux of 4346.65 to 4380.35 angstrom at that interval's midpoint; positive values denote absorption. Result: -1.9 angstrom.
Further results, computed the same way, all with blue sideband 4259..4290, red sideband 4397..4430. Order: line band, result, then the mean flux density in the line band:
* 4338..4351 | -3.7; 3.53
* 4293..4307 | 0.1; 2.73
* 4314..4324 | 0.5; 2.6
